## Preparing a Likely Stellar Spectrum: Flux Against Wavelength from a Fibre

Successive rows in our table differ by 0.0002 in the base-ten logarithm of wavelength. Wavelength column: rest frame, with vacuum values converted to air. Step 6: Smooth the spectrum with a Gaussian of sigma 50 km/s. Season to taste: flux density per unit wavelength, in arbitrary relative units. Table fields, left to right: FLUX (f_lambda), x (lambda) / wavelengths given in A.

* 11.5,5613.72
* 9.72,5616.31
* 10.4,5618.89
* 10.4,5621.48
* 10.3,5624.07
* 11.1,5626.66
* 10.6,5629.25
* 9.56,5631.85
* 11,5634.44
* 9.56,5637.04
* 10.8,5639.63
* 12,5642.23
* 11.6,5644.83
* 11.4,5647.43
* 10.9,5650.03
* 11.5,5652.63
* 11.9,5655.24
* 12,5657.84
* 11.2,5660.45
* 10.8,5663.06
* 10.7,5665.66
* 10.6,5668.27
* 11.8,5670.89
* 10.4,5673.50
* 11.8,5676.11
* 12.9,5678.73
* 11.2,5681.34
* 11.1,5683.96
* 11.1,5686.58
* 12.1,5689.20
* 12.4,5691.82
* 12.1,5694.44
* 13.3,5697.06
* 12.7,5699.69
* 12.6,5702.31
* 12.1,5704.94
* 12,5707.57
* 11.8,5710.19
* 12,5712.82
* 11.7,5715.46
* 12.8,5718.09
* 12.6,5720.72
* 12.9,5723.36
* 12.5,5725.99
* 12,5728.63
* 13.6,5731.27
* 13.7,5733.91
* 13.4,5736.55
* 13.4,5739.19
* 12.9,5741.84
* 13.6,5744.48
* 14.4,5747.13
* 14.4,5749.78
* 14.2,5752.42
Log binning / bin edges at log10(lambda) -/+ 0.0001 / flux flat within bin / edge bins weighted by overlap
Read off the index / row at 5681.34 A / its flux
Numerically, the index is 11.2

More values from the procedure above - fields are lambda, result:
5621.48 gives 10.4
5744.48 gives 13.6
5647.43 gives 11.4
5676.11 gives 11.8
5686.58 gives 11.1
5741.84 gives 12.9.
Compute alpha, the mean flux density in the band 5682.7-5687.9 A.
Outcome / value 11.1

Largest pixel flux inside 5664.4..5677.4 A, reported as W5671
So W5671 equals 11.8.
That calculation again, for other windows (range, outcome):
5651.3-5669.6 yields 12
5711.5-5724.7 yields 12.9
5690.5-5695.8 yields 12.4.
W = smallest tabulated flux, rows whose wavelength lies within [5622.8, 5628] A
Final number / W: 10.3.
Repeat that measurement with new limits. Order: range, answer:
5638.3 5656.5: 10.8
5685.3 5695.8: 11.1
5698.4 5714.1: 11.8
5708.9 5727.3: 11.7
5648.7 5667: 10.7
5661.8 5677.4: 10.4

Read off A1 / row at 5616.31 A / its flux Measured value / 9.72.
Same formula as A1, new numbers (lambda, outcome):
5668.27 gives 10.6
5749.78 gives 14.4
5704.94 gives 12.1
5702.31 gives 12.6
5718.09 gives 12.8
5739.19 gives 13.4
